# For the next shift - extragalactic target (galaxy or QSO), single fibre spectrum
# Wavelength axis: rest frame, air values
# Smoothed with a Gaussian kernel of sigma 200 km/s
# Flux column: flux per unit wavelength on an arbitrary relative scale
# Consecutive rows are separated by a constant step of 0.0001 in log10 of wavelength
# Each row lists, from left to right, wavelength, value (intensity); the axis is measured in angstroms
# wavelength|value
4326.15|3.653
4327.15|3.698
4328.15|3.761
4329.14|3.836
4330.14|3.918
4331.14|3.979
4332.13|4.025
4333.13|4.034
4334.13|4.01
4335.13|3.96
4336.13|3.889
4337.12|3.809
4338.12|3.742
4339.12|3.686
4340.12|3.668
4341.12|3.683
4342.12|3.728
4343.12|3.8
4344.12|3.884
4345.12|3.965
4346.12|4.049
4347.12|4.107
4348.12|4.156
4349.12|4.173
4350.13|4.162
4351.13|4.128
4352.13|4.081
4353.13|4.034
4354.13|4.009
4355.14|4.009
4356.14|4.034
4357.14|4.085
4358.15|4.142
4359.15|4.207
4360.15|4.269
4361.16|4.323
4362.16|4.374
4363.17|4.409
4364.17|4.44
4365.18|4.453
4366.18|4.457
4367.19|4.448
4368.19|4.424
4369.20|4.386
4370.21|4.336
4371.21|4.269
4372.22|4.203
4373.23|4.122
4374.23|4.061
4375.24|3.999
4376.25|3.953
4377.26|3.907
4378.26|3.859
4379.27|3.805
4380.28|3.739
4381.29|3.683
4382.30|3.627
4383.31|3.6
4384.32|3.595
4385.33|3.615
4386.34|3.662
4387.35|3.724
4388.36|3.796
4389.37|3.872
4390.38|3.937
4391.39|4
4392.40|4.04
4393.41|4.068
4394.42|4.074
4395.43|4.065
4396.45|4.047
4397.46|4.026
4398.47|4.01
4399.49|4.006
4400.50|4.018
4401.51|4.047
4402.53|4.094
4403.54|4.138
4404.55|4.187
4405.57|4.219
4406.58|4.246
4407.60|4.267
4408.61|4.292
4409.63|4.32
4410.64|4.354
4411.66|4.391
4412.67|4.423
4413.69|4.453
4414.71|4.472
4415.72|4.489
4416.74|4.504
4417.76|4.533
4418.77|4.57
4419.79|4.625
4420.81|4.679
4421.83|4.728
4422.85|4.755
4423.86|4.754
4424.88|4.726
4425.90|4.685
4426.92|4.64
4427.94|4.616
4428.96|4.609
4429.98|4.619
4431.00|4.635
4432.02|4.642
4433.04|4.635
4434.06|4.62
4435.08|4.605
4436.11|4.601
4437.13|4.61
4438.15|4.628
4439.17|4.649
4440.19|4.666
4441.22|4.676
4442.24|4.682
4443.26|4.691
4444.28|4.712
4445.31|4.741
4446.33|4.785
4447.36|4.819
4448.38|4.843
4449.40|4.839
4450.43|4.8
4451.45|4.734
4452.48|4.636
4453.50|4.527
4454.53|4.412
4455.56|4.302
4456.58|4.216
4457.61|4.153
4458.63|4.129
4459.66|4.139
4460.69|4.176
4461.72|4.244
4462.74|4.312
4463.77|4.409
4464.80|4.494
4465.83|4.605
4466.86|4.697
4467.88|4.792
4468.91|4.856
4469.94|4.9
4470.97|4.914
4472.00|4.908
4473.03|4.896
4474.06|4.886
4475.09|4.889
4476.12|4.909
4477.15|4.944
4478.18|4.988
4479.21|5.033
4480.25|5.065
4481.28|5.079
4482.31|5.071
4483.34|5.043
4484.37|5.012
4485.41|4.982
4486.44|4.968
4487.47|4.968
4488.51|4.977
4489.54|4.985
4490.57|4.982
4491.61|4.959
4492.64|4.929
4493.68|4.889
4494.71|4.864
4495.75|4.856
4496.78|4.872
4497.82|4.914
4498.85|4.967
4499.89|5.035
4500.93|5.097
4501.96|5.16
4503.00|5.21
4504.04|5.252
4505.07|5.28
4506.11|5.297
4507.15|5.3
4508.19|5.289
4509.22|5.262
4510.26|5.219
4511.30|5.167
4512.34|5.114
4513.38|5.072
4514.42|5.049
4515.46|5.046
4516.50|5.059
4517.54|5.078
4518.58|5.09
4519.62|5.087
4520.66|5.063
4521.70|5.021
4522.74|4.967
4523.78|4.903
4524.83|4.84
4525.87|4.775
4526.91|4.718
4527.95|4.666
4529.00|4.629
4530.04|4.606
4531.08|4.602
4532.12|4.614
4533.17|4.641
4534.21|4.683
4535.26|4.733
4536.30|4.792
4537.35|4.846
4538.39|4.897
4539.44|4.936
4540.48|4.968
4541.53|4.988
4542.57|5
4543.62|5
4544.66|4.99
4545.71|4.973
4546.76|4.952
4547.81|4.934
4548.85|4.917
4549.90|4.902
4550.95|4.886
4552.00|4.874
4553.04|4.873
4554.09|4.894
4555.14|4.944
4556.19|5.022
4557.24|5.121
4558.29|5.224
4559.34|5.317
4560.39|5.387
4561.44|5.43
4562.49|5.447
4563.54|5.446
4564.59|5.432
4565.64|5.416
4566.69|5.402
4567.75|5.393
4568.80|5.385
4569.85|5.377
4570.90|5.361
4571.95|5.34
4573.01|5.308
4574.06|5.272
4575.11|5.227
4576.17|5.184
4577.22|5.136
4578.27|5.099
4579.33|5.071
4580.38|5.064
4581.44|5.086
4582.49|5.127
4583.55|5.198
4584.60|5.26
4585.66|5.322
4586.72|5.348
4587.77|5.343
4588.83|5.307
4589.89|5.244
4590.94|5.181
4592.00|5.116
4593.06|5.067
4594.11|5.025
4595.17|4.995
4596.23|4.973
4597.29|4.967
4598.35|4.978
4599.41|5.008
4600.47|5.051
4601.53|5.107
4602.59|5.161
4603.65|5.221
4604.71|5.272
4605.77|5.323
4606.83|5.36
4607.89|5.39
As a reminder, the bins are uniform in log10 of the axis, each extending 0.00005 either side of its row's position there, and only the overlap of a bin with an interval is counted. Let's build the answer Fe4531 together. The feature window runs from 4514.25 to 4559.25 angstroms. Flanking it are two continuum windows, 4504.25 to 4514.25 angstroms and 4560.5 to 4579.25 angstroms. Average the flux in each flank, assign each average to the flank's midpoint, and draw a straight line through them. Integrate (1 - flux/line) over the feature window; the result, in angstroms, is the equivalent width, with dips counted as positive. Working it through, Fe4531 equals 3.1 angstroms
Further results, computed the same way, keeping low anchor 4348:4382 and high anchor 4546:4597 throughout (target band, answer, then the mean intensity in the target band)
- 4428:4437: -0.3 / 4.62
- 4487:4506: -0.8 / 5.02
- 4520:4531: 0.3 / 4.81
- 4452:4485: -0.1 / 4.68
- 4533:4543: 0.3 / 4.86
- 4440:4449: -0.4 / 4.74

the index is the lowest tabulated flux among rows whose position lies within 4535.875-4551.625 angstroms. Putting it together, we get 4.792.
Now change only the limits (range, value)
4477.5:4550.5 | 4.602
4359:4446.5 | 3.595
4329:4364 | 3.668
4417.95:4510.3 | 4.129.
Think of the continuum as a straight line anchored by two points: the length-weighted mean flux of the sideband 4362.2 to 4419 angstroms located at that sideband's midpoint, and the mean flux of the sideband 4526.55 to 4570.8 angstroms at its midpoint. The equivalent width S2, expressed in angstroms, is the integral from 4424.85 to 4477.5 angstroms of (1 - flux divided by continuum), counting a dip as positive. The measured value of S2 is -2.0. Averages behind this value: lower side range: 4.12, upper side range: 5.01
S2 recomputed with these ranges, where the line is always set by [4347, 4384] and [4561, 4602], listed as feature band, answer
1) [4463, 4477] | -0.4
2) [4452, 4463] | 0.7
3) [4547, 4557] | 0.3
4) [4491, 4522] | -1.6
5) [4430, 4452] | -0.9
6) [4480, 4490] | -0.6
